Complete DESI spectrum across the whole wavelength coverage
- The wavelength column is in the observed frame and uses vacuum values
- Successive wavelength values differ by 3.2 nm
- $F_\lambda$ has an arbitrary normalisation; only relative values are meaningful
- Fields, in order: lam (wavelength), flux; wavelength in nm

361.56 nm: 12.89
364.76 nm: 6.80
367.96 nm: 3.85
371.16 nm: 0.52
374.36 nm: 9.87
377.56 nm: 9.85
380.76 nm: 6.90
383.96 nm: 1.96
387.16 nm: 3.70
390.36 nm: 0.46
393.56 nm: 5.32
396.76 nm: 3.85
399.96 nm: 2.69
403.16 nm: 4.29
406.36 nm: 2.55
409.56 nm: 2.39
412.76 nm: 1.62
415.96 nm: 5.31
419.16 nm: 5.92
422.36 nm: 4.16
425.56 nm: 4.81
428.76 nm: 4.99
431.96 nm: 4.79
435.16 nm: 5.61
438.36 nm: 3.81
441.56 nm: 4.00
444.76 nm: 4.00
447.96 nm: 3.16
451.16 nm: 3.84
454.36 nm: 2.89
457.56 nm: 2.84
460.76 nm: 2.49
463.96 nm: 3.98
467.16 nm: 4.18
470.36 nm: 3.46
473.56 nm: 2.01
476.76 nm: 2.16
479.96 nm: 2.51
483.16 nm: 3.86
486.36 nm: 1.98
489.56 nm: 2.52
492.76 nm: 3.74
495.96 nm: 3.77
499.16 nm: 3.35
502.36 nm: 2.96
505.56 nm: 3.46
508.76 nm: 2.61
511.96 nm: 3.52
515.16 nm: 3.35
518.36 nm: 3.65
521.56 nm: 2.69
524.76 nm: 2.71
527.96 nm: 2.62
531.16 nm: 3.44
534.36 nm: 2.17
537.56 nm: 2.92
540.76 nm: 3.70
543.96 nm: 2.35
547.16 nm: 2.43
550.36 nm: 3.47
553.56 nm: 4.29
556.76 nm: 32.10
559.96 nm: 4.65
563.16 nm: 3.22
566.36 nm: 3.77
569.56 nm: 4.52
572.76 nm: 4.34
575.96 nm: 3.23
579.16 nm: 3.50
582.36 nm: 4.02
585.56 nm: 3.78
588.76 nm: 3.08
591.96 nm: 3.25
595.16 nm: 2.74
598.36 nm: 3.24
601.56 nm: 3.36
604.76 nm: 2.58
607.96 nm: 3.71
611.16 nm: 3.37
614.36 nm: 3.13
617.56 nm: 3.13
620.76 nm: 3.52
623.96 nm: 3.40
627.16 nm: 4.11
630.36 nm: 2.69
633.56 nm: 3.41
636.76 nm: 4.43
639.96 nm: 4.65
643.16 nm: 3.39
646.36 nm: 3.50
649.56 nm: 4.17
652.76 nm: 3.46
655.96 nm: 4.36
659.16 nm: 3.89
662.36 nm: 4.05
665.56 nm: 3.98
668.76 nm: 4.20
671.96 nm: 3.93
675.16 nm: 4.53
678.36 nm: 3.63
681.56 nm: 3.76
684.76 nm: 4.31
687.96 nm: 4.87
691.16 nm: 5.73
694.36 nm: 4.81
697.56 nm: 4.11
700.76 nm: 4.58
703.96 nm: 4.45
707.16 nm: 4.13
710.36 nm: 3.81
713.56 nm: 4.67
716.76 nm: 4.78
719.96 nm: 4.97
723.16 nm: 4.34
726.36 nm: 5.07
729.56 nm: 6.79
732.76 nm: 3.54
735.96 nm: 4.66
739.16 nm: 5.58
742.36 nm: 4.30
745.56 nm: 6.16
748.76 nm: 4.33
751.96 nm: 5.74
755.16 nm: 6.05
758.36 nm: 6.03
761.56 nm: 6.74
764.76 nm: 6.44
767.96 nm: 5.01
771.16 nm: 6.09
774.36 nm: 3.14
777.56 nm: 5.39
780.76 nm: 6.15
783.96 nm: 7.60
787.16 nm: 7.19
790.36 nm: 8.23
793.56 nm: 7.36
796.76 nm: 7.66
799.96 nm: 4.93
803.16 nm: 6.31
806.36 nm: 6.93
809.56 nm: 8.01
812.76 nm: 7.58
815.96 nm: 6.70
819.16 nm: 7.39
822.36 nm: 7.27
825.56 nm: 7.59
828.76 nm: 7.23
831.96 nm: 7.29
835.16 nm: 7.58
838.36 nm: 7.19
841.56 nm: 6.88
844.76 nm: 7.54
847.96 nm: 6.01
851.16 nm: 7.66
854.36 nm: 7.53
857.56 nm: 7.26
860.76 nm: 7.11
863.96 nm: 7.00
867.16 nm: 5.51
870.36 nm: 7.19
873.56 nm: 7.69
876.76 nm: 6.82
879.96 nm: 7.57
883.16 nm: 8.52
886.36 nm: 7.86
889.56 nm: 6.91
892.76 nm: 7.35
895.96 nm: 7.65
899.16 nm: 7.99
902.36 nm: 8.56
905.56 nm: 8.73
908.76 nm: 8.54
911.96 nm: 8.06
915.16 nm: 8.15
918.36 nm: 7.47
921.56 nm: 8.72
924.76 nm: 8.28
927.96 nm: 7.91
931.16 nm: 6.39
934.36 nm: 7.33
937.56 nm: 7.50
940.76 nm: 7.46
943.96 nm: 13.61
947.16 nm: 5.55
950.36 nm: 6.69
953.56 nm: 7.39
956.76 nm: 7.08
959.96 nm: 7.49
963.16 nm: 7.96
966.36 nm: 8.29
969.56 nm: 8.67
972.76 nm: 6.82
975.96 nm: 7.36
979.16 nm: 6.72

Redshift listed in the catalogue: 0.95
